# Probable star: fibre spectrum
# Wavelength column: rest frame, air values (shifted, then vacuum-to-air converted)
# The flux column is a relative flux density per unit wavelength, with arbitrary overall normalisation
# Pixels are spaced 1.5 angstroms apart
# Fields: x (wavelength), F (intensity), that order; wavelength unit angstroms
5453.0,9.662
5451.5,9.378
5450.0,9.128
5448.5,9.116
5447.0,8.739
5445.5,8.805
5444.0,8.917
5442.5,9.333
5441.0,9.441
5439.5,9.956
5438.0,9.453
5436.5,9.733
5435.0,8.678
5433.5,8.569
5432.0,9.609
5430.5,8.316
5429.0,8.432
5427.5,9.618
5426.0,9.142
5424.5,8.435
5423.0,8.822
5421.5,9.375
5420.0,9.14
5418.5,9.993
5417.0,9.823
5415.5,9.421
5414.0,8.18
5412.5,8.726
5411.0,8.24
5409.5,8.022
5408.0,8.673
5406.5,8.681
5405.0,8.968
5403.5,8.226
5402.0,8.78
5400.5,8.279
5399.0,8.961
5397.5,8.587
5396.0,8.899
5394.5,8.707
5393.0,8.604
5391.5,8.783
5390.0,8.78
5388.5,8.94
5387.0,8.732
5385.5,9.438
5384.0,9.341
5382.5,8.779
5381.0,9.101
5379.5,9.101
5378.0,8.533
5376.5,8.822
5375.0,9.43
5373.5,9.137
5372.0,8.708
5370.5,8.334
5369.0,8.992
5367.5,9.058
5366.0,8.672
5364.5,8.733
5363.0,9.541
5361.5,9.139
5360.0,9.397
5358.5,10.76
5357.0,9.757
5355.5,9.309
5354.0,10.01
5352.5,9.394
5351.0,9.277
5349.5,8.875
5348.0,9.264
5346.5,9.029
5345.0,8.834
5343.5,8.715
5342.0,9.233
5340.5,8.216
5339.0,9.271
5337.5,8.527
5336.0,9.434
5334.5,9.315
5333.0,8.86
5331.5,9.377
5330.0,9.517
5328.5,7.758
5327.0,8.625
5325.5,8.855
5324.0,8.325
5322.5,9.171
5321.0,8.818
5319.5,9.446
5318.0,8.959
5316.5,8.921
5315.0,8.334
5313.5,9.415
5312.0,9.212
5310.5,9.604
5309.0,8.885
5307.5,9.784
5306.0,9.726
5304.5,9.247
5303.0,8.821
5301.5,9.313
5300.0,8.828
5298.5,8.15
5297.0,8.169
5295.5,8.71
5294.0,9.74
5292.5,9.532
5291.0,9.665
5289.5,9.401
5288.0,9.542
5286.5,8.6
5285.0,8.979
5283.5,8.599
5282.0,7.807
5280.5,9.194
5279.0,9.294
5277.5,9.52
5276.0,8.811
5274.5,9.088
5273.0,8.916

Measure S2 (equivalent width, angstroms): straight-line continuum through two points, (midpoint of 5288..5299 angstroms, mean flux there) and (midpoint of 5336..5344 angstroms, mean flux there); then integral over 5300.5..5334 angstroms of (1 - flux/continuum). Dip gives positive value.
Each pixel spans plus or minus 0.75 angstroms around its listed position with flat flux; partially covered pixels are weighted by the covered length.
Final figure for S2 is -0.2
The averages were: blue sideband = 9.11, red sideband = 8.85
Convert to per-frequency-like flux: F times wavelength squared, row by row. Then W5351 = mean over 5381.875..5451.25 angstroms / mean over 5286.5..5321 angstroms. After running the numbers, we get 1.02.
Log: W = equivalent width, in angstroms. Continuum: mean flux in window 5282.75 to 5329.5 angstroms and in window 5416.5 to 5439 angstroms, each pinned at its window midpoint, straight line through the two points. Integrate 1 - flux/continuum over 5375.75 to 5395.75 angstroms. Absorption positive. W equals 0.4 angstroms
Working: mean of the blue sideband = 9.01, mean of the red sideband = 9.14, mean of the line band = 8.9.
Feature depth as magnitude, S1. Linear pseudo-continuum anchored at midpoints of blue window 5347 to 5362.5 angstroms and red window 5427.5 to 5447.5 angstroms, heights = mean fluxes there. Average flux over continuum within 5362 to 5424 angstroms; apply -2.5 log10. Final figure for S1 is 0.053 mag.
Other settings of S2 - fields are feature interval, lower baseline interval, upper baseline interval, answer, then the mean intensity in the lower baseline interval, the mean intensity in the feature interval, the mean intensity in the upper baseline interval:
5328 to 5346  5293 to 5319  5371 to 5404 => 0.08 angstroms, 9.06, 8.94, 8.85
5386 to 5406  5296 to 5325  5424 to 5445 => 0.80 angstroms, 9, 8.72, 9.12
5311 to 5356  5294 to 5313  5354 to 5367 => 1.23 angstroms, 9.07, 9.01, 9.44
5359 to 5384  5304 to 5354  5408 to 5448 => 0.12 angstroms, 9.05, 9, 9.03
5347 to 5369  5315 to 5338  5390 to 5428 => -1.16 angstroms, 8.91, 9.35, 8.84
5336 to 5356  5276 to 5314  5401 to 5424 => -0.19 angstroms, 9.1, 9.08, 8.86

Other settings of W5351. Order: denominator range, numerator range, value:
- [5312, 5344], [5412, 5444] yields 1.06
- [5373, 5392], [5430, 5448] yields 1.04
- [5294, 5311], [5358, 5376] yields 1.03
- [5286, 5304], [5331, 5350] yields 1.01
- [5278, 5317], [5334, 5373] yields 1.03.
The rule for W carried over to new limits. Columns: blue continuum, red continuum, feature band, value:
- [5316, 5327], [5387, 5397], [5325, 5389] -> -1.7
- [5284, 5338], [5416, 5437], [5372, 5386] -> 0.1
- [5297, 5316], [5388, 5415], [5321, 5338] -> 0.1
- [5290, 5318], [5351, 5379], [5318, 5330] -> 0.5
